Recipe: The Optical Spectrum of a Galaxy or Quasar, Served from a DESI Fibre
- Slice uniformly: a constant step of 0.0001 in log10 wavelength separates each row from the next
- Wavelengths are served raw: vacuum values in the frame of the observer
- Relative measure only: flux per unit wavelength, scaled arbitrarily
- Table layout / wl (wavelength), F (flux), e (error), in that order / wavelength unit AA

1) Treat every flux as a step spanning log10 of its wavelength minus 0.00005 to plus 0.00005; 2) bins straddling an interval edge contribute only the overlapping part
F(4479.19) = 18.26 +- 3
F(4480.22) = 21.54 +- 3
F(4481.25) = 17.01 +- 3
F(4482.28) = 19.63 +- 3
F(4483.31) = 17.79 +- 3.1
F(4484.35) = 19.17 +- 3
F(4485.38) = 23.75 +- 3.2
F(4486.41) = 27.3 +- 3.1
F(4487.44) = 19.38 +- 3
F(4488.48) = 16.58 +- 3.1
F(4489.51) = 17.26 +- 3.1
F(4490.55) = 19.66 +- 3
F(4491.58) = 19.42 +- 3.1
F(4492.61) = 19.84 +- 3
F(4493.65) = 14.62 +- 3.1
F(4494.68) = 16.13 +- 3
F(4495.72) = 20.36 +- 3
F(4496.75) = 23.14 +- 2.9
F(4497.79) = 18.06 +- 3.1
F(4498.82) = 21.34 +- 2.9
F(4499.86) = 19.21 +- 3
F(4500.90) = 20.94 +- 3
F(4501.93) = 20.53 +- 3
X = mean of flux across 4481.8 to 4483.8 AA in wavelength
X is 18.7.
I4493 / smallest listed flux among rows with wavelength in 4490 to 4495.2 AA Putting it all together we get 14.62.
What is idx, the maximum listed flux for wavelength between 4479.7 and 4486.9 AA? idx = 27.3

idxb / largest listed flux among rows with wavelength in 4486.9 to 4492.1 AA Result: 19.66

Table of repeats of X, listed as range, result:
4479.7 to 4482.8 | 19.4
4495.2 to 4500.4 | 20.4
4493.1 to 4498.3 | 18.5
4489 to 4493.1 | 19.1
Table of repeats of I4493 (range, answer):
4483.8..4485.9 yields 19.17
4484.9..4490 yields 16.58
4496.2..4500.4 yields 18.06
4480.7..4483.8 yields 17.01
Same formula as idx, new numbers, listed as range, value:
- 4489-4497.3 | 23.14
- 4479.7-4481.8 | 21.54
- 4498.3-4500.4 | 21.34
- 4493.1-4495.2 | 16.13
